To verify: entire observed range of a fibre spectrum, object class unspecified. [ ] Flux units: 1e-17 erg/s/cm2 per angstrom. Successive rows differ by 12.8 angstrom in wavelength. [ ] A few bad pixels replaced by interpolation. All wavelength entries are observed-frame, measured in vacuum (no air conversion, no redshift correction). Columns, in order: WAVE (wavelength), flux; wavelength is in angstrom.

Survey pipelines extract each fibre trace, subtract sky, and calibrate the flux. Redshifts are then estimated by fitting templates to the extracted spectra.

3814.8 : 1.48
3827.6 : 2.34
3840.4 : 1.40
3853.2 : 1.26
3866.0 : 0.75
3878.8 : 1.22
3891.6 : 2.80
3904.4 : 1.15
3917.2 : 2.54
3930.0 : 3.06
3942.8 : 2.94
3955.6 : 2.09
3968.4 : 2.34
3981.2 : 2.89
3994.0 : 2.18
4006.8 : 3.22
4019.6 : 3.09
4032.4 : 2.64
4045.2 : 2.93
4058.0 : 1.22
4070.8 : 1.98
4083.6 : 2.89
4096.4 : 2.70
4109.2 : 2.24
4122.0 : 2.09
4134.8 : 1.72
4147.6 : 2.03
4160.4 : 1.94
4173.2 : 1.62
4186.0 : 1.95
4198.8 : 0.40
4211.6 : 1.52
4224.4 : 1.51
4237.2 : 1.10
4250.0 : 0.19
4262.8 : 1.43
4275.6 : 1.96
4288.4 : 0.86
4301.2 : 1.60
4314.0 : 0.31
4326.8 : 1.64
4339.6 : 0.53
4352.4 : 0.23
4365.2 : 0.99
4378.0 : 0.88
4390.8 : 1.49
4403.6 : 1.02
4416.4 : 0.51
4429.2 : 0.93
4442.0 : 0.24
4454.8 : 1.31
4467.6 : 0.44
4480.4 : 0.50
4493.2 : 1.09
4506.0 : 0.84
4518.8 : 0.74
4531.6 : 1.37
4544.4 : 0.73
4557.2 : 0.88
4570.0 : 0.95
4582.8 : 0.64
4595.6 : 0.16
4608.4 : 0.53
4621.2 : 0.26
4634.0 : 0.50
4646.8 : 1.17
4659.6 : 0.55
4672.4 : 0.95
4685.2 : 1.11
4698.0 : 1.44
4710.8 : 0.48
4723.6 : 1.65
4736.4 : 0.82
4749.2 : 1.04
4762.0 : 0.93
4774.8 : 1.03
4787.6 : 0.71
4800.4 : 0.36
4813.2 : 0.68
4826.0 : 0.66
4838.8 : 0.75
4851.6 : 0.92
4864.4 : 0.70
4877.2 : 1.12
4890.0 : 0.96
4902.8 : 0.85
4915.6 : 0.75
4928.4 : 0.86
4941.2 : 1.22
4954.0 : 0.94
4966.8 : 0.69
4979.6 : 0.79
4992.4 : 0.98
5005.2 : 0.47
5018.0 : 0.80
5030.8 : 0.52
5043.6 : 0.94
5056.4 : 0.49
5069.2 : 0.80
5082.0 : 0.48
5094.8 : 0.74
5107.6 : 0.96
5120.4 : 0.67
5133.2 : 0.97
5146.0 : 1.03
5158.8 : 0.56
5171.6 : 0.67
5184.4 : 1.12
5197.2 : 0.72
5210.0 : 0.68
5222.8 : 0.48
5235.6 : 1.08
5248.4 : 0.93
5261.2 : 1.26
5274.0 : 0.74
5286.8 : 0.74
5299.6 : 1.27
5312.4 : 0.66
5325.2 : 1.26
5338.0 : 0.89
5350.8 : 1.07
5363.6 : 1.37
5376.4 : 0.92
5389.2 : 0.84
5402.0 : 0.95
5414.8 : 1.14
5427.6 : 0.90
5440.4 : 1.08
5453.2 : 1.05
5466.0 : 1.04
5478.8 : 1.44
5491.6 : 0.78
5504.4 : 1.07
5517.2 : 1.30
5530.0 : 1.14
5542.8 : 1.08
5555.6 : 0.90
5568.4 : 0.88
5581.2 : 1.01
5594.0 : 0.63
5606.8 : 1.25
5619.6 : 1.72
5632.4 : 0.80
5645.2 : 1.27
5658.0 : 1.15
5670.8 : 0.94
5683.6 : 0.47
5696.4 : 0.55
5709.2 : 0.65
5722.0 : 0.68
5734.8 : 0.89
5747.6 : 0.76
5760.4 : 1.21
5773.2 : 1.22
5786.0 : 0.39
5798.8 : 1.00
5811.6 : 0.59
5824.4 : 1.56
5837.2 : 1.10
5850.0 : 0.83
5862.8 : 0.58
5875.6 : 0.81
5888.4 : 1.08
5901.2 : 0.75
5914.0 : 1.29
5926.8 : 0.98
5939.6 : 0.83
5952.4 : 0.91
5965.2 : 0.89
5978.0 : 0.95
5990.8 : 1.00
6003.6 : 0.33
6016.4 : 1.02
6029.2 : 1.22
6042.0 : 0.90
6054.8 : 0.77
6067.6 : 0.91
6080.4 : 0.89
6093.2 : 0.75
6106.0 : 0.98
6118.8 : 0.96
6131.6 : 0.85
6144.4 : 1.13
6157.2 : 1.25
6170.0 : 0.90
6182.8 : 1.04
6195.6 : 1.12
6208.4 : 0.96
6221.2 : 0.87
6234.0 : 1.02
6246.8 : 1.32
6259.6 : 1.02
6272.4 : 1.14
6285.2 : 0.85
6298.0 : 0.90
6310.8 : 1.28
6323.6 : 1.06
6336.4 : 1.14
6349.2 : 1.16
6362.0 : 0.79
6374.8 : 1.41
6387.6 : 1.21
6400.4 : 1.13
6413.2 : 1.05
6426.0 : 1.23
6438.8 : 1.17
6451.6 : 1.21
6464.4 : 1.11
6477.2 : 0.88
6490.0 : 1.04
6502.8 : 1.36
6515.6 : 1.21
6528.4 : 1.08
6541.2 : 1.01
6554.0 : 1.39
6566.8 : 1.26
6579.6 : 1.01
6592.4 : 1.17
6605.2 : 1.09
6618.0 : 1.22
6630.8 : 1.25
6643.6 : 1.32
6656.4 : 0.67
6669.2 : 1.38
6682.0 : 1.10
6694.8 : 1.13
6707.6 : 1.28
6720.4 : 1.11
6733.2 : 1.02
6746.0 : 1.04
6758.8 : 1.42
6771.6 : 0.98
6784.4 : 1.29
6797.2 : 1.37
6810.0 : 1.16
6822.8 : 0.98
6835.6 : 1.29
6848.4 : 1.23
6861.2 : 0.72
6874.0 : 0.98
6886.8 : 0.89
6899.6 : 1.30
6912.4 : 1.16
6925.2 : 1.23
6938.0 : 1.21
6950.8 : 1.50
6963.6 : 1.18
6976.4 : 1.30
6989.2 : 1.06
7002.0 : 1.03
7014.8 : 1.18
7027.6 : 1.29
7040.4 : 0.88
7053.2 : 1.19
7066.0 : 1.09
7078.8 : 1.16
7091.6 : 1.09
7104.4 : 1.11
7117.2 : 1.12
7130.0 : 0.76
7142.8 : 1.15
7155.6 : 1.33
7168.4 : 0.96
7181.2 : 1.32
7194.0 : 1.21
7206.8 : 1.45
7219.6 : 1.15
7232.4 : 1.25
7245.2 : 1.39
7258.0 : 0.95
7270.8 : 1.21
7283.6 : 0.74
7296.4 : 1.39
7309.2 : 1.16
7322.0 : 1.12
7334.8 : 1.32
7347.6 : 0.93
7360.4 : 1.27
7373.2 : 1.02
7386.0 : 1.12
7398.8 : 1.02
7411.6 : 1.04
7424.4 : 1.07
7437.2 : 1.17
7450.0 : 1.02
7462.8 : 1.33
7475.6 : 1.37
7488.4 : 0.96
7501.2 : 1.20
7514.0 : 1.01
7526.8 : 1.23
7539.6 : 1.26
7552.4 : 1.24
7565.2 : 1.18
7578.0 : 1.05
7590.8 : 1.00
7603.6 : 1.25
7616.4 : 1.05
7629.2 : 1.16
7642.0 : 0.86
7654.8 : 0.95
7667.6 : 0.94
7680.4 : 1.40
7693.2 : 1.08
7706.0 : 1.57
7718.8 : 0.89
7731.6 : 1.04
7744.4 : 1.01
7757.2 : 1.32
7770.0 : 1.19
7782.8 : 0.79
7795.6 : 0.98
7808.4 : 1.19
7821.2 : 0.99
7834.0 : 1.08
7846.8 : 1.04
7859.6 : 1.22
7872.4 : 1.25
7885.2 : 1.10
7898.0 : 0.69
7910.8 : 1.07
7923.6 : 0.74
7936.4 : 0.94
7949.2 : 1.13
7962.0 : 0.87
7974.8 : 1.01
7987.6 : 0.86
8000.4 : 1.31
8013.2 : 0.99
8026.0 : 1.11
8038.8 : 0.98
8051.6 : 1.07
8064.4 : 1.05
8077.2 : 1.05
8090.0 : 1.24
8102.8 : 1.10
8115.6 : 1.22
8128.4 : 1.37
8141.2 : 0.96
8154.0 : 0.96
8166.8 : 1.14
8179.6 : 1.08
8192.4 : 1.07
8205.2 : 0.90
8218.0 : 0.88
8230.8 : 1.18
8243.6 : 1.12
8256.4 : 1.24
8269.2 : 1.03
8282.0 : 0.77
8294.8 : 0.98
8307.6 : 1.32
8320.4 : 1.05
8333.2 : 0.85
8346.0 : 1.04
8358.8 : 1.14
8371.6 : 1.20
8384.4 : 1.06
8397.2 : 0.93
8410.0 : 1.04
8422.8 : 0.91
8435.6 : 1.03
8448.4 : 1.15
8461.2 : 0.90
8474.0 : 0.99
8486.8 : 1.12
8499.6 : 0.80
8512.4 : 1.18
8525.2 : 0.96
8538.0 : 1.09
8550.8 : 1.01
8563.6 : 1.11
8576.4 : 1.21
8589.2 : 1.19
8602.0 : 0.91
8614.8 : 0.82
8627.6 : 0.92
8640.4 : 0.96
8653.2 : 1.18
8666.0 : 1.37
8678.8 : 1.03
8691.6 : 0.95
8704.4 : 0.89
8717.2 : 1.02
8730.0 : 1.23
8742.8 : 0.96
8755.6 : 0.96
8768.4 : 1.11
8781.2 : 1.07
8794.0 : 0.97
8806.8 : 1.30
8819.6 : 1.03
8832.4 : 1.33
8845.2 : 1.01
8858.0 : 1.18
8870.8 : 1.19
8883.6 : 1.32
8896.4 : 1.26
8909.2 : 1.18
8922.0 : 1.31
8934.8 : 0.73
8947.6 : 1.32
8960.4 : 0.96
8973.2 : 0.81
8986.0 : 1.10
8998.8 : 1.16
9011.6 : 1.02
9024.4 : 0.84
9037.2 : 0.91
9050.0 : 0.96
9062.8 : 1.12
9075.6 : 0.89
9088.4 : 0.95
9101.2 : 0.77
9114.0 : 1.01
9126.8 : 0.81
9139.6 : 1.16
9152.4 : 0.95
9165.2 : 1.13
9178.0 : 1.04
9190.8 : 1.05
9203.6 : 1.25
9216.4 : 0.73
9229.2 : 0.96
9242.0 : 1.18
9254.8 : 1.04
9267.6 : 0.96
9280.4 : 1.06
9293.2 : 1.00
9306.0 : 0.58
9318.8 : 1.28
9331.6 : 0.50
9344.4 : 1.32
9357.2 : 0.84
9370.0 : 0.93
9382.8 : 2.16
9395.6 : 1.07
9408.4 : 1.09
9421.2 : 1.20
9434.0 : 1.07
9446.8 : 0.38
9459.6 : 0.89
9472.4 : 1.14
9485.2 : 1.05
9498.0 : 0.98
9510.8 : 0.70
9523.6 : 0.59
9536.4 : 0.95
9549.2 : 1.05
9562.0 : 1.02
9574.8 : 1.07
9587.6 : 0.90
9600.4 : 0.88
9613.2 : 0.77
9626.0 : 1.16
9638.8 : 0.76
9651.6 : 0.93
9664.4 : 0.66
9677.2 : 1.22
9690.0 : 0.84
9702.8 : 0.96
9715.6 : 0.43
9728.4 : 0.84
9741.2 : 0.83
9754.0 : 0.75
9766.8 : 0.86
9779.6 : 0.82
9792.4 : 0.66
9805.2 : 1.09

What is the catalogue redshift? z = 0.170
